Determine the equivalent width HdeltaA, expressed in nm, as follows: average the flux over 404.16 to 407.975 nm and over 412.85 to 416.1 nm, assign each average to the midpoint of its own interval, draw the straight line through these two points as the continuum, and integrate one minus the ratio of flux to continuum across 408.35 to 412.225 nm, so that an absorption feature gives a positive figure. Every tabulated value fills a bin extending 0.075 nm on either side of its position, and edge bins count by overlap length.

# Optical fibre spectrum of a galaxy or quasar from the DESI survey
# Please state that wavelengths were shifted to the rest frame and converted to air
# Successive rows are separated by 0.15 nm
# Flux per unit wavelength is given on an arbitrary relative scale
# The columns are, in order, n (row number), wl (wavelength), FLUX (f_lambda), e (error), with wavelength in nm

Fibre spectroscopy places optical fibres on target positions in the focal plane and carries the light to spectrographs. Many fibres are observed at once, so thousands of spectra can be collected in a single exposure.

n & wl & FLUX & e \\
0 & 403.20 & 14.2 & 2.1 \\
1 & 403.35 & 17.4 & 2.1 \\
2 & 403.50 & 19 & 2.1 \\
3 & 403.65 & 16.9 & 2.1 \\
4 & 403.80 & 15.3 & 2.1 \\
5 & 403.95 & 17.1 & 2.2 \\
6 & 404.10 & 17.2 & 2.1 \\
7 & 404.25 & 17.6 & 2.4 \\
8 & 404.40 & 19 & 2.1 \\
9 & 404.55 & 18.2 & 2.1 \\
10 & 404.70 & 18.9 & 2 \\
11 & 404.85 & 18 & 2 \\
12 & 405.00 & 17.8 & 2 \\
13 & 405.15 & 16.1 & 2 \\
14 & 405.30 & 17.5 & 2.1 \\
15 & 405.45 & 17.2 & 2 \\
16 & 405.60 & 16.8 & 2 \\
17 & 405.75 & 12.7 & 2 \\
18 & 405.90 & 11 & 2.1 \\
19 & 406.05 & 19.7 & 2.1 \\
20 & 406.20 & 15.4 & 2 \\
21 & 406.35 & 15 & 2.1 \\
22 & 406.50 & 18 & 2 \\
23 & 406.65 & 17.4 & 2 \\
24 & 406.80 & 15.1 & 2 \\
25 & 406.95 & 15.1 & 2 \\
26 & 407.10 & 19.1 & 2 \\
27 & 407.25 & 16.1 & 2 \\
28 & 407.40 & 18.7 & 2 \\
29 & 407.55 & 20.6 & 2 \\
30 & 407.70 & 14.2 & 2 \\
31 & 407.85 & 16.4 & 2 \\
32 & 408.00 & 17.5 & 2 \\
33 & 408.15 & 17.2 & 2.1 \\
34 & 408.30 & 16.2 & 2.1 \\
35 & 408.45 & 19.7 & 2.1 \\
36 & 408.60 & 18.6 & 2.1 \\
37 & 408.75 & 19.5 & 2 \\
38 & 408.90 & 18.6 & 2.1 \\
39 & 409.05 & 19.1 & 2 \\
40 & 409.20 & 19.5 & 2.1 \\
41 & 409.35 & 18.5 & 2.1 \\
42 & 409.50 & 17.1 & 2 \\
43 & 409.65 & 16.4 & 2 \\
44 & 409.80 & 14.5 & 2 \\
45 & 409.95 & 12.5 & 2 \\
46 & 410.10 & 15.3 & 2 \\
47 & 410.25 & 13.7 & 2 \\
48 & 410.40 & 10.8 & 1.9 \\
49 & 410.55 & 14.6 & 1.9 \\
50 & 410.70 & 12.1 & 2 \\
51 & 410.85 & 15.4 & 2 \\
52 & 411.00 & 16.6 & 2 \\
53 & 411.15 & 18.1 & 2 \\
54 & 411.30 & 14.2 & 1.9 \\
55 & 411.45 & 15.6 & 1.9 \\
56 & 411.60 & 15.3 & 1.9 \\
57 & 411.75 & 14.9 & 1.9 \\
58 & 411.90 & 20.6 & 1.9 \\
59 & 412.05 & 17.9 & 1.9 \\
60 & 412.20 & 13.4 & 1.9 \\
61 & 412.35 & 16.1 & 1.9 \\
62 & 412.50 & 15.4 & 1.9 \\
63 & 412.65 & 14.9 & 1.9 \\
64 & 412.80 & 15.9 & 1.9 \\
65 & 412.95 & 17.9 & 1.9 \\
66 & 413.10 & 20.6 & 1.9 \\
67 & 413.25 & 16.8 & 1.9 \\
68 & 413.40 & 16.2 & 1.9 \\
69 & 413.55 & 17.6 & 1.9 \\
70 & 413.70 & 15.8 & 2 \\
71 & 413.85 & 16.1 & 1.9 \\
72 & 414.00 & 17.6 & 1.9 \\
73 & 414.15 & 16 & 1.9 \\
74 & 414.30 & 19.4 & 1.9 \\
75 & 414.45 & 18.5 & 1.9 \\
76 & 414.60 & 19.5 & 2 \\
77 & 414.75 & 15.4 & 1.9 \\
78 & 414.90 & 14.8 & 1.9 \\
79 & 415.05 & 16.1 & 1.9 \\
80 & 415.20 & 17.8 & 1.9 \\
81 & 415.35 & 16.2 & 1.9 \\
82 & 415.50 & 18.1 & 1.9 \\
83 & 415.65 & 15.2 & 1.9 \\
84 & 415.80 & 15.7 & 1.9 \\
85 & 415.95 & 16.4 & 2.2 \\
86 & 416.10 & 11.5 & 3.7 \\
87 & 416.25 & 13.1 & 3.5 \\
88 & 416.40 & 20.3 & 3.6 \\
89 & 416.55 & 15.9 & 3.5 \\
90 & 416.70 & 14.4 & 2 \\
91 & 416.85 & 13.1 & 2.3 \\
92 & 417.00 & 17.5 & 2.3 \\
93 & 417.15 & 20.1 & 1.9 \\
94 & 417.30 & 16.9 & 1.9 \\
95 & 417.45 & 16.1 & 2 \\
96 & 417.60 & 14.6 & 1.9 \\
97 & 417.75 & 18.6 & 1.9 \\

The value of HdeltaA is 0.137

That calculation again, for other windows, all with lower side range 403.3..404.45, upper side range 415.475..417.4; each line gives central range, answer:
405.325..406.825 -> 0.11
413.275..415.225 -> -0.09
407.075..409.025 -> -0.11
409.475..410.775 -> 0.21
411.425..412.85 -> 0.04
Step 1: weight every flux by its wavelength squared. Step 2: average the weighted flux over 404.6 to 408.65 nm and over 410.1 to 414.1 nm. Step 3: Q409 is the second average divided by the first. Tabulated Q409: 0.97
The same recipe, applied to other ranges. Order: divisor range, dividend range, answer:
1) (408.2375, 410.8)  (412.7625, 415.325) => 1.08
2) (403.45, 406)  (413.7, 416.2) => 1.03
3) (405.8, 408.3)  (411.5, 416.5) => 1.03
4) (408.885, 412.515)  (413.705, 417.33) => 1.07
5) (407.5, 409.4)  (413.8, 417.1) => 0.93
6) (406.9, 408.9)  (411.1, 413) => 0.93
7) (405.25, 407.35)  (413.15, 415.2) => 1.09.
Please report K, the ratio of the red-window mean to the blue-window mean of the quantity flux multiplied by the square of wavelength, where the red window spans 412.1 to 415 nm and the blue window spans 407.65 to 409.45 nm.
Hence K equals 1.0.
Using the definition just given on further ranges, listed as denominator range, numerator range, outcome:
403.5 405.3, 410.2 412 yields 0.90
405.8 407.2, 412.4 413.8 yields 1.07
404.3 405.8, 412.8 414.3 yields 1.04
